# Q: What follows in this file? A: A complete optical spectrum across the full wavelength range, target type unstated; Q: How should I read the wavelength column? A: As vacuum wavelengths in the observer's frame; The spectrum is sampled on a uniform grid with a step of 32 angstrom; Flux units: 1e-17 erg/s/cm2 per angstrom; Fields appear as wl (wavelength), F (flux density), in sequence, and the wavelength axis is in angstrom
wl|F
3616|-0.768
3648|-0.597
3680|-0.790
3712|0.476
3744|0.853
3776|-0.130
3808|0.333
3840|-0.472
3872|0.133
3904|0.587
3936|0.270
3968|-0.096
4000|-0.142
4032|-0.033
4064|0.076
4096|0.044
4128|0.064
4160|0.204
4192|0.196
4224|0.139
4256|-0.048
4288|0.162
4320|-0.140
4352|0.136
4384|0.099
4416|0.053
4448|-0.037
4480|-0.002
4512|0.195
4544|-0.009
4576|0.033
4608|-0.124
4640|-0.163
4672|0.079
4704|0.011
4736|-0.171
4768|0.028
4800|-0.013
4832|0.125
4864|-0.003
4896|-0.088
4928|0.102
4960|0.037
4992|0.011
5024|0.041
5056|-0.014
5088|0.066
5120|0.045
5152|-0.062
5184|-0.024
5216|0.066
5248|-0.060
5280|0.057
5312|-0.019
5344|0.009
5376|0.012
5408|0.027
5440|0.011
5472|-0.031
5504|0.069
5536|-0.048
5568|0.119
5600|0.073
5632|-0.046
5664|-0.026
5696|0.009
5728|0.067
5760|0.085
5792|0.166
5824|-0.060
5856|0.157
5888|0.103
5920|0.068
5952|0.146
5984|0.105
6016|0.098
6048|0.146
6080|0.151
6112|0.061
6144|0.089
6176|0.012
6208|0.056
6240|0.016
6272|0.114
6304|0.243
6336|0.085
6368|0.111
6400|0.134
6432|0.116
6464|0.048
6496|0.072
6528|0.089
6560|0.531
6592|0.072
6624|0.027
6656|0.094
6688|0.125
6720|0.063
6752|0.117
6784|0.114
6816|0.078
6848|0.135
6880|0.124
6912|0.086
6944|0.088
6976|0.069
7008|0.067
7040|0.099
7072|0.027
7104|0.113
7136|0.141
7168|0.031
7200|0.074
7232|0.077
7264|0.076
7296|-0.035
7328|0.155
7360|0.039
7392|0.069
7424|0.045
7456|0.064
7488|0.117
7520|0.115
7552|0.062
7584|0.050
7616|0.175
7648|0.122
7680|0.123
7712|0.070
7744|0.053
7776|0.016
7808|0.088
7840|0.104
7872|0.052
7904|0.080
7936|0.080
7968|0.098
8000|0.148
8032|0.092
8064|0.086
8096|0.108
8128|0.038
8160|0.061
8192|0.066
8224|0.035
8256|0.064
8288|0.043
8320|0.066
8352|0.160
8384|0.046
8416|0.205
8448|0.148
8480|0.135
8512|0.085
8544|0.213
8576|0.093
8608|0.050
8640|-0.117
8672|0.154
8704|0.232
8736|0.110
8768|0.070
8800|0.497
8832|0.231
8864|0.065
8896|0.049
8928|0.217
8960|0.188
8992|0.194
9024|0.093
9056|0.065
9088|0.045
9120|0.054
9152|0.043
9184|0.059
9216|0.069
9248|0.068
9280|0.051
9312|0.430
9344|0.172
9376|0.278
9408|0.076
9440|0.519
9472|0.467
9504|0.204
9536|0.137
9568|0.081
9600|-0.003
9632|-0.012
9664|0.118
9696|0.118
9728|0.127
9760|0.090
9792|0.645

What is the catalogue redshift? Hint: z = 0.757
